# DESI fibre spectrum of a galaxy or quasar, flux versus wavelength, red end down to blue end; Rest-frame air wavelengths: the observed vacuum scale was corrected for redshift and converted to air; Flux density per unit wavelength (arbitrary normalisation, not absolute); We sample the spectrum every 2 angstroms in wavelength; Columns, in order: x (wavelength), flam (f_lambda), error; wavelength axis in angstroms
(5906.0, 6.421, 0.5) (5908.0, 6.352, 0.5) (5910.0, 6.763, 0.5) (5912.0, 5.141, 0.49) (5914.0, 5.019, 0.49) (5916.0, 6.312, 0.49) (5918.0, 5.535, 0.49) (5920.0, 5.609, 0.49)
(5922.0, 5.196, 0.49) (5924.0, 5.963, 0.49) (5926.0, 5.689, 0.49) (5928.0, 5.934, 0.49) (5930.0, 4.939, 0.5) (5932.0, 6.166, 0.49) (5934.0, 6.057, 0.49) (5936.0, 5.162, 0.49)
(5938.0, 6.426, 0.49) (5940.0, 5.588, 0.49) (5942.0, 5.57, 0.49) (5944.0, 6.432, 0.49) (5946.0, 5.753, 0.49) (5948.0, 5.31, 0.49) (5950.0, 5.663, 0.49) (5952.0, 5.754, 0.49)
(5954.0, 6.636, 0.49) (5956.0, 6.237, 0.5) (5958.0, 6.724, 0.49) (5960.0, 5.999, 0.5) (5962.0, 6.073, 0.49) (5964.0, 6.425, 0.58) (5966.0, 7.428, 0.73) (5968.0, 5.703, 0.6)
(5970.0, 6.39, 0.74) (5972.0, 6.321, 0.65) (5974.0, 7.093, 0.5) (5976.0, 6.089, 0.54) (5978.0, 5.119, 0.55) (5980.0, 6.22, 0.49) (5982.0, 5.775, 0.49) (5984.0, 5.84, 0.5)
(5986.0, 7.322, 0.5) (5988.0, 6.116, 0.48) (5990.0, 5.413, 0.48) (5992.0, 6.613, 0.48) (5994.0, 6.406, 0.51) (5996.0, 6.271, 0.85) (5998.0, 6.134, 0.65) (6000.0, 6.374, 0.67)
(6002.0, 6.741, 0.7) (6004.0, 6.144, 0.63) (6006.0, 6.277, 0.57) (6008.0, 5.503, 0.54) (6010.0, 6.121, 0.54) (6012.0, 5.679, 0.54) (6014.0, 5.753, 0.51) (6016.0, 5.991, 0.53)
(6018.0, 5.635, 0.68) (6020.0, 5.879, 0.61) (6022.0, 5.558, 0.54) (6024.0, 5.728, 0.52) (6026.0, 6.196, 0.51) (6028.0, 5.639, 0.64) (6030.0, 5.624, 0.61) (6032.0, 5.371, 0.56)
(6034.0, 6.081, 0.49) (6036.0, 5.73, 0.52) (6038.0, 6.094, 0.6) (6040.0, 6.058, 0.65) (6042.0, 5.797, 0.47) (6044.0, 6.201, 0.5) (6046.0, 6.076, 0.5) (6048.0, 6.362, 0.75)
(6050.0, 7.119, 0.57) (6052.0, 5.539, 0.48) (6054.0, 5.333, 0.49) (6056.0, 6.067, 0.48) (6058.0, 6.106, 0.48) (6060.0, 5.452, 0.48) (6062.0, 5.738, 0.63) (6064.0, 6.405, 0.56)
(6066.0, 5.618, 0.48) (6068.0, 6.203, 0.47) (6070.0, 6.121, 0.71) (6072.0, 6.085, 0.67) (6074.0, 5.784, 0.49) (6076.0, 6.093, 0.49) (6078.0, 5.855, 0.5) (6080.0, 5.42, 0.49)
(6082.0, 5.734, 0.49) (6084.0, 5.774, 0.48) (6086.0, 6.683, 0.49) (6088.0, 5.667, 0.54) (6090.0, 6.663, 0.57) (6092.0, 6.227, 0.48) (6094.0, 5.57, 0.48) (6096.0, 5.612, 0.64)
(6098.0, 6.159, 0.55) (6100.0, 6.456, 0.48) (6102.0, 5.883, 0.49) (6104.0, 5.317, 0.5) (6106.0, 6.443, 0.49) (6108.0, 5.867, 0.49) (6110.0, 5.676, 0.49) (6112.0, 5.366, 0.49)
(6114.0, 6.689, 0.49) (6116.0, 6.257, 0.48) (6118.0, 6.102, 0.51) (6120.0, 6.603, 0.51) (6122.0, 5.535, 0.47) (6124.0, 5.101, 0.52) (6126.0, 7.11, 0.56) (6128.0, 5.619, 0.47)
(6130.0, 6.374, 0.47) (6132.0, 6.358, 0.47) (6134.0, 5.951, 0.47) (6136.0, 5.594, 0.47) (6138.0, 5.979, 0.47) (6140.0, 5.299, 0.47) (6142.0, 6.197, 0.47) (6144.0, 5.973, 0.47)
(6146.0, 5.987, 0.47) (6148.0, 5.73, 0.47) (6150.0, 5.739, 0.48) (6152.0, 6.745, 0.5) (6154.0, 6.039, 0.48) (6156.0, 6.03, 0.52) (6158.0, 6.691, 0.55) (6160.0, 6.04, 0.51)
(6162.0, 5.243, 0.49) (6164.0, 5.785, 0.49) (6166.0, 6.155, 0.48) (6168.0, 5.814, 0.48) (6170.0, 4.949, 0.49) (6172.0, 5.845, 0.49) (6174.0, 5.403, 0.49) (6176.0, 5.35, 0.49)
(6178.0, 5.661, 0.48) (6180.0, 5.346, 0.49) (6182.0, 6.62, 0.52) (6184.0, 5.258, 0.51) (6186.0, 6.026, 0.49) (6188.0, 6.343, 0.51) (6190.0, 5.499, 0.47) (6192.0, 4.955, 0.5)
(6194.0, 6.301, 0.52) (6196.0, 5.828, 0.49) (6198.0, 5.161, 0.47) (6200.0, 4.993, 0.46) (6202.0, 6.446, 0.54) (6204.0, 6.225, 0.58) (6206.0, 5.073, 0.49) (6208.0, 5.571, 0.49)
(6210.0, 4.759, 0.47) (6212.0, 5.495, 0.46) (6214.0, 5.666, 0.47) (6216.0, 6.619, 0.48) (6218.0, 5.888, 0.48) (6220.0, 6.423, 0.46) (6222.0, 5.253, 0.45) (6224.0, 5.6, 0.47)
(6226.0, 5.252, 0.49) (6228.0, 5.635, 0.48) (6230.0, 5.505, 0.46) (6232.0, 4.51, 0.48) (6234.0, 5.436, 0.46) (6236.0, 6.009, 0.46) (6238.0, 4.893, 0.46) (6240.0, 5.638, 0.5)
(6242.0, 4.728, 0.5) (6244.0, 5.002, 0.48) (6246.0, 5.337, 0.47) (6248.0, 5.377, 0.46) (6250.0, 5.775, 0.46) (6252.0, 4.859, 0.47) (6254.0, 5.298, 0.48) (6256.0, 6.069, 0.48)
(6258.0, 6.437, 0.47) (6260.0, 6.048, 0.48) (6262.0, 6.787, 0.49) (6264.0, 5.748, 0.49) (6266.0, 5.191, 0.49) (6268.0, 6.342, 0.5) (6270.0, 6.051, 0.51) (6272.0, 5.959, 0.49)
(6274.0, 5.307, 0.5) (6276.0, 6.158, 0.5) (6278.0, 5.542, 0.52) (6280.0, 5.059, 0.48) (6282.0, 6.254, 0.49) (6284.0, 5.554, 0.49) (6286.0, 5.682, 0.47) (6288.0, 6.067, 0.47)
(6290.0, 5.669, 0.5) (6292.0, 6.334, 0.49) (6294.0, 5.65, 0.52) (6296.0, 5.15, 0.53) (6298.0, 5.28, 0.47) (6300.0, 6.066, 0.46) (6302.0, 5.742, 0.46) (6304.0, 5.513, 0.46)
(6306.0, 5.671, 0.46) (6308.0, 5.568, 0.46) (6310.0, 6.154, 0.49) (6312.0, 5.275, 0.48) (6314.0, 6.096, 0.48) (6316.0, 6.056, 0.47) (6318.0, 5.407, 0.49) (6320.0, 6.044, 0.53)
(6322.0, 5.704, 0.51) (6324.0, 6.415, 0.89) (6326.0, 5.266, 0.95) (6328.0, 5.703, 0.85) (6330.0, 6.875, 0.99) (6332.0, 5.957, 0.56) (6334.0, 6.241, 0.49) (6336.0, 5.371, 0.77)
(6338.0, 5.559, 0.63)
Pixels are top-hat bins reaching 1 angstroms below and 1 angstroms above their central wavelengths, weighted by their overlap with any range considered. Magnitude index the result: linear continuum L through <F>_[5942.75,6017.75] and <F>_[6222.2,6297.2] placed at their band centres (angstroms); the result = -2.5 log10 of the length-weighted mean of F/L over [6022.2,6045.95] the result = 0.03 mag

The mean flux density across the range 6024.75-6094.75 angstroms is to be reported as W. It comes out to 5.96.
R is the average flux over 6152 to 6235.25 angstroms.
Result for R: 5.69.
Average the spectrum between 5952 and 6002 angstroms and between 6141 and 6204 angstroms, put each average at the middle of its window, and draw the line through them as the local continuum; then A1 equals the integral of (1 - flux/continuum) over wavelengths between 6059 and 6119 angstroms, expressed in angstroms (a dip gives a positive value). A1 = 0.5 angstroms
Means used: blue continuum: 6.28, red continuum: 5.82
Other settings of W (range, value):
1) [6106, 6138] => 6.03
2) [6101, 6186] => 5.9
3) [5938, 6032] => 6.07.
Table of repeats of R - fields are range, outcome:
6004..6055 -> 5.9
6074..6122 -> 5.99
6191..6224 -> 5.66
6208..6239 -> 5.53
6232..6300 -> 5.65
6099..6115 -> 5.96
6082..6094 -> 6.11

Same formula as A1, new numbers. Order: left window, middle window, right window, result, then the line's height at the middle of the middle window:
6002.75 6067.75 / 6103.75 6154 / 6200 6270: -1.97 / 5.77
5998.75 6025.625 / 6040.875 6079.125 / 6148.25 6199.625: -0.57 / 5.91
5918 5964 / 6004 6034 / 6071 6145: 0.56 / 5.92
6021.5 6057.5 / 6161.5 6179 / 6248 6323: 0.76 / 5.84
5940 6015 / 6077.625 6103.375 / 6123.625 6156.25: 0.32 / 6.05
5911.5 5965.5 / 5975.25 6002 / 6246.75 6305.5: -1.47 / 5.83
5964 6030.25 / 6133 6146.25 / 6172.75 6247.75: -0.25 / 5.74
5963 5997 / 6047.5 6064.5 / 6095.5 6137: 0.36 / 6.12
